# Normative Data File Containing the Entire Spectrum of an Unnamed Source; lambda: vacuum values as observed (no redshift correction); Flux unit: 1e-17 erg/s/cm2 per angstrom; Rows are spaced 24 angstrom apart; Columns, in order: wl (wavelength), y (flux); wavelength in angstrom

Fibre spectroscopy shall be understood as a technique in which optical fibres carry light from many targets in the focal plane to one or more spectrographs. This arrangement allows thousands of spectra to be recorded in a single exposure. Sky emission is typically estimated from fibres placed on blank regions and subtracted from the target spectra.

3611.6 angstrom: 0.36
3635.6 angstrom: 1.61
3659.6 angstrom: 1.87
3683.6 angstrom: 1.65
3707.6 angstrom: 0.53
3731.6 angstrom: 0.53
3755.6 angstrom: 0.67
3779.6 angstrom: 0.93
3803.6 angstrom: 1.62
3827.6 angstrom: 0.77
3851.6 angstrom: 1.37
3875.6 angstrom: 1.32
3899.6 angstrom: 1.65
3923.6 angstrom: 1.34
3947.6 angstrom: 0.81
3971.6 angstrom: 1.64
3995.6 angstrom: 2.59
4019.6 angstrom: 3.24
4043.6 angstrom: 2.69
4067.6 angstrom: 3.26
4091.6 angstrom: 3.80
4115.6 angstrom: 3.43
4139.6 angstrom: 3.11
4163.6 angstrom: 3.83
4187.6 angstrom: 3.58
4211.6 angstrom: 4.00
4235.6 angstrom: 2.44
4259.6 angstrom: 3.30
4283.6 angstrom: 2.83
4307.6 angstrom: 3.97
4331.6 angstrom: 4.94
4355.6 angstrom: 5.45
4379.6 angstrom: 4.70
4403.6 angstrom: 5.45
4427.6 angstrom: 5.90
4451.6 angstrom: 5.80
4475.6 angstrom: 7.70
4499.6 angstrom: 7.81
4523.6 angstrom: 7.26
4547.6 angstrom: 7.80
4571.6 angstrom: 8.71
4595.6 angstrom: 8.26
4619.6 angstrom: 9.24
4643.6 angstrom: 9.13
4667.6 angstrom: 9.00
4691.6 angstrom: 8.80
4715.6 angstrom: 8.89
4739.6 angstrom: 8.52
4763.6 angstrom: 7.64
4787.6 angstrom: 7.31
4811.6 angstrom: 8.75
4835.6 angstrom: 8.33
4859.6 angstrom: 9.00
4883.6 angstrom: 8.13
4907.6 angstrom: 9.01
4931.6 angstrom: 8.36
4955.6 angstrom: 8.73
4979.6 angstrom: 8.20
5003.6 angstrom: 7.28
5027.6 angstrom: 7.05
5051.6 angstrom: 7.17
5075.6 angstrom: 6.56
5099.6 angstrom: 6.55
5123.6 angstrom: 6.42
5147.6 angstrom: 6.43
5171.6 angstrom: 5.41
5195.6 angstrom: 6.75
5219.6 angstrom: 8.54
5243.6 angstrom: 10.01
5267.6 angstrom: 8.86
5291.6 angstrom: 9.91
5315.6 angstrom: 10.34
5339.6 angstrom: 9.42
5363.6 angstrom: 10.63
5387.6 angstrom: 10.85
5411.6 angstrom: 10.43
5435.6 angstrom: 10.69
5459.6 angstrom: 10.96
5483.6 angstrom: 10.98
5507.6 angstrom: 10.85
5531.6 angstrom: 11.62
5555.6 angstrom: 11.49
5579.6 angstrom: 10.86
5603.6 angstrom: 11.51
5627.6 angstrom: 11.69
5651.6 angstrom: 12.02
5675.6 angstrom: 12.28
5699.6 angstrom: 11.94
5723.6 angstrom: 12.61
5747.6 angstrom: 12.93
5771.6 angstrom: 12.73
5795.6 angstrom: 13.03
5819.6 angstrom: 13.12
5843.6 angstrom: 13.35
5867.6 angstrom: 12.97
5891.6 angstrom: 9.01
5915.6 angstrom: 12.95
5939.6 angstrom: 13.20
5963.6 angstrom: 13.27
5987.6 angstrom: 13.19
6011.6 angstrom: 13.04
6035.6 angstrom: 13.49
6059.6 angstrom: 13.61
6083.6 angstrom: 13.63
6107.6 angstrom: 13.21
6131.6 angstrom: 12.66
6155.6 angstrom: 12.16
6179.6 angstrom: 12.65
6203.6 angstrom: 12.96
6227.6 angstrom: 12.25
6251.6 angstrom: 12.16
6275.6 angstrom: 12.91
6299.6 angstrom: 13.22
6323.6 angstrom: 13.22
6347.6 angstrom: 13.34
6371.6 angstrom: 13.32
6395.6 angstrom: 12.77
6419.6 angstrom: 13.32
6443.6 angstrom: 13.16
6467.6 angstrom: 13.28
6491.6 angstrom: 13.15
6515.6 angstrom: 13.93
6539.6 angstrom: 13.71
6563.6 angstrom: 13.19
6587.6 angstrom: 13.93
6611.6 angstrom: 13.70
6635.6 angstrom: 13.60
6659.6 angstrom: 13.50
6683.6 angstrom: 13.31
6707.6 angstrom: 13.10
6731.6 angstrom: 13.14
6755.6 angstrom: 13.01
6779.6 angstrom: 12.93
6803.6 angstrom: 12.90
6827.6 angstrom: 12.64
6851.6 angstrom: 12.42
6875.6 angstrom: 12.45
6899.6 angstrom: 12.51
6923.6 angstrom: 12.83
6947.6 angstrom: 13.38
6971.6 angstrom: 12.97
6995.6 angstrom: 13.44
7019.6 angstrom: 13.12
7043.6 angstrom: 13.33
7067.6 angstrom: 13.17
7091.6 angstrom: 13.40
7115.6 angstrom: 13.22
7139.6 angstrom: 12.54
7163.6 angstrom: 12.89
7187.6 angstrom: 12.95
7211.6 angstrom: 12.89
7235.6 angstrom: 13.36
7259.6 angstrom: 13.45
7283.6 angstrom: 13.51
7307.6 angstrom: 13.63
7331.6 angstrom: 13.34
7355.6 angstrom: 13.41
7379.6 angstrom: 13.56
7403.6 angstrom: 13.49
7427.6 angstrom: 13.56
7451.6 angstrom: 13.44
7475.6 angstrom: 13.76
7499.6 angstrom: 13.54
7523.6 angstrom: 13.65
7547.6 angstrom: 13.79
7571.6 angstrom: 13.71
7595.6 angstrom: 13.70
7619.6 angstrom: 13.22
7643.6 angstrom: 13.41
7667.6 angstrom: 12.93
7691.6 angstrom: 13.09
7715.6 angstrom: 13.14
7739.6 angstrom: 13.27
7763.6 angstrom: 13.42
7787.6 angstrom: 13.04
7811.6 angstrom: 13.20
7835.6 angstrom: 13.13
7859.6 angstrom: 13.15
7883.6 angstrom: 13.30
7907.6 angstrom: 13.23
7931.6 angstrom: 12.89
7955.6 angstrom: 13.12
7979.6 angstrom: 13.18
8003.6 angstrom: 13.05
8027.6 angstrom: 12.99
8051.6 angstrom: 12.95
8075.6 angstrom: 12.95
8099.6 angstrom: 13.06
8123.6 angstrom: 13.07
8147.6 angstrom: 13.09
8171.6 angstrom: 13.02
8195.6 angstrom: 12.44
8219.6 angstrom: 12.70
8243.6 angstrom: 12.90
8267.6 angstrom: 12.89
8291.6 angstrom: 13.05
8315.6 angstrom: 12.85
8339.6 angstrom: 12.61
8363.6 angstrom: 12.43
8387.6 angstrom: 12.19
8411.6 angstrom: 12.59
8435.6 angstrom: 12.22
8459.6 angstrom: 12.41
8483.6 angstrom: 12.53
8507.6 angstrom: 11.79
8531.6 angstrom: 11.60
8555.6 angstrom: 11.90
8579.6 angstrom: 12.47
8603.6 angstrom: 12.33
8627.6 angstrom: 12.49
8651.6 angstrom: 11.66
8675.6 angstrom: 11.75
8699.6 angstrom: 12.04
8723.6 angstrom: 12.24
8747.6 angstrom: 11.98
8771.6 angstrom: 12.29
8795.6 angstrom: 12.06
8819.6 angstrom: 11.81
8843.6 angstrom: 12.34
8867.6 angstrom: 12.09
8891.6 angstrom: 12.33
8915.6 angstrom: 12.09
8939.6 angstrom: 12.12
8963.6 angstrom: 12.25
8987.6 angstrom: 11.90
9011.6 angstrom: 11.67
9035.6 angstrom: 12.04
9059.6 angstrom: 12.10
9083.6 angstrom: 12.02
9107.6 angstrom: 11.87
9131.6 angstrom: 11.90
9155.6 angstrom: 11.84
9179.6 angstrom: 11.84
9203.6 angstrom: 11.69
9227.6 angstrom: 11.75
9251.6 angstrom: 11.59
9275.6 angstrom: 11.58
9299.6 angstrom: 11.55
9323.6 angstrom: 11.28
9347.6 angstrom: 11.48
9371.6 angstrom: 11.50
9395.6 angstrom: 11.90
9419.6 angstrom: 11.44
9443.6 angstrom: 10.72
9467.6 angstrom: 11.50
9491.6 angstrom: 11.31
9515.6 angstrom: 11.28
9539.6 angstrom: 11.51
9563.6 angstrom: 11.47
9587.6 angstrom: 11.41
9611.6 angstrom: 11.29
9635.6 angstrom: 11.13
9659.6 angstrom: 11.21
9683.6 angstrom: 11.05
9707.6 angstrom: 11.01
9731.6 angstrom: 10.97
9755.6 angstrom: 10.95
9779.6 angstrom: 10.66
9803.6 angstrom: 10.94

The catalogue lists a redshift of 0.000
